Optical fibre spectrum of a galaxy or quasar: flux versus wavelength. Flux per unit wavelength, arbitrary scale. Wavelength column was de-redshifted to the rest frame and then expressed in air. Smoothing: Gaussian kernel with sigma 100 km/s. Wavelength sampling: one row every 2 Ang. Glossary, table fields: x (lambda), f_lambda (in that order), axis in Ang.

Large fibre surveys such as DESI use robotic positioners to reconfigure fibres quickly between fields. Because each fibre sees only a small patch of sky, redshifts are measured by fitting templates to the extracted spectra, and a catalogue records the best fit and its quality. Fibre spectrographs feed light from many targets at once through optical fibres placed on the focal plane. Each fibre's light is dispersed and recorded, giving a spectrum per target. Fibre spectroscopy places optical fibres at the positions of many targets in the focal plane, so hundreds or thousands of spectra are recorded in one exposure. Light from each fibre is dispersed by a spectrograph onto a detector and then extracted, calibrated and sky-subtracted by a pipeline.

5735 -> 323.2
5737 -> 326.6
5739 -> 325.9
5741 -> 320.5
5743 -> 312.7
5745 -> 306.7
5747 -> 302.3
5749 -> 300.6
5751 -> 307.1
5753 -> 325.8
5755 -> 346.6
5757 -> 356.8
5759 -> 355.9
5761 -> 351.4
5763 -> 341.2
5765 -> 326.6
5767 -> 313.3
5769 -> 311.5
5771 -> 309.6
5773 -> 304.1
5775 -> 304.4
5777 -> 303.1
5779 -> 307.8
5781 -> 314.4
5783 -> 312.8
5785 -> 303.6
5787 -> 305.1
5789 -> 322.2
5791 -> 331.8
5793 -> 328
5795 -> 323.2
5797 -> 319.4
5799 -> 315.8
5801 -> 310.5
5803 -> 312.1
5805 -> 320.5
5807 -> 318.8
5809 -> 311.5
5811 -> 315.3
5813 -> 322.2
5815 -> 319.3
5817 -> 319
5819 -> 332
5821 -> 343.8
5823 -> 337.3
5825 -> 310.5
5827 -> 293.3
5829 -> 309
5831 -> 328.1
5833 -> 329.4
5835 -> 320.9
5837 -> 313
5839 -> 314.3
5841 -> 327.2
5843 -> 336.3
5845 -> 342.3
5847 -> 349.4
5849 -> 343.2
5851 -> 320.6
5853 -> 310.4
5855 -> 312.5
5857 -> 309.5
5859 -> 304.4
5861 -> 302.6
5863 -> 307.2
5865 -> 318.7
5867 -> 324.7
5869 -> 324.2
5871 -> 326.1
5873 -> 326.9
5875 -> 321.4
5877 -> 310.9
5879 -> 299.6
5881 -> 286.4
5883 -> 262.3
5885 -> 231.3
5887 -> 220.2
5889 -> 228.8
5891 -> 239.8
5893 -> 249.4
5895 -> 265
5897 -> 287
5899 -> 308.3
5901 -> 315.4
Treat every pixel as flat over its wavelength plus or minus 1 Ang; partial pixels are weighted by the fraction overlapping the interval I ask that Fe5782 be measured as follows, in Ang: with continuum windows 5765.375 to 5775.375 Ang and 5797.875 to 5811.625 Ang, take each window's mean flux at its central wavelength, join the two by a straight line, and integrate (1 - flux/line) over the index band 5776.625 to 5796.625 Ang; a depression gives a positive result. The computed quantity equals -0.2 Ang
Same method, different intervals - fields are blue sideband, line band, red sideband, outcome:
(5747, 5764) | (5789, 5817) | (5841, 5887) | 0.4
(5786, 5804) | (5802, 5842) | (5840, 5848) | 1.2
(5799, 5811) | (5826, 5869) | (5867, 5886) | -1.9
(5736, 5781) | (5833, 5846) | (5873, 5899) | -1.7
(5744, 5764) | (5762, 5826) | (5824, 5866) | 1.4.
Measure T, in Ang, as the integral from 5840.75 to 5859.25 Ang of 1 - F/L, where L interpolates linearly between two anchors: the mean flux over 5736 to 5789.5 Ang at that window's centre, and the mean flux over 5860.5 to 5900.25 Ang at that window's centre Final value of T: -1.9 Ang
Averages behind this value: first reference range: 319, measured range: 326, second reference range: 287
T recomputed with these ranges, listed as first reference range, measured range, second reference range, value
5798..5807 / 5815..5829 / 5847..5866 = -0.26 Ang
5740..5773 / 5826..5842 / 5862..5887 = -0.46 Ang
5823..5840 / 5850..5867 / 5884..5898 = -1.64 Ang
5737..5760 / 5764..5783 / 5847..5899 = 0.44 Ang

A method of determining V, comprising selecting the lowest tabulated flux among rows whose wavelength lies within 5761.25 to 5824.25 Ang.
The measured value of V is 303.1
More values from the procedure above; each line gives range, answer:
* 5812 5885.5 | 231.3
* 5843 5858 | 309.5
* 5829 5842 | 309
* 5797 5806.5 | 310.5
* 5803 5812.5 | 311.5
